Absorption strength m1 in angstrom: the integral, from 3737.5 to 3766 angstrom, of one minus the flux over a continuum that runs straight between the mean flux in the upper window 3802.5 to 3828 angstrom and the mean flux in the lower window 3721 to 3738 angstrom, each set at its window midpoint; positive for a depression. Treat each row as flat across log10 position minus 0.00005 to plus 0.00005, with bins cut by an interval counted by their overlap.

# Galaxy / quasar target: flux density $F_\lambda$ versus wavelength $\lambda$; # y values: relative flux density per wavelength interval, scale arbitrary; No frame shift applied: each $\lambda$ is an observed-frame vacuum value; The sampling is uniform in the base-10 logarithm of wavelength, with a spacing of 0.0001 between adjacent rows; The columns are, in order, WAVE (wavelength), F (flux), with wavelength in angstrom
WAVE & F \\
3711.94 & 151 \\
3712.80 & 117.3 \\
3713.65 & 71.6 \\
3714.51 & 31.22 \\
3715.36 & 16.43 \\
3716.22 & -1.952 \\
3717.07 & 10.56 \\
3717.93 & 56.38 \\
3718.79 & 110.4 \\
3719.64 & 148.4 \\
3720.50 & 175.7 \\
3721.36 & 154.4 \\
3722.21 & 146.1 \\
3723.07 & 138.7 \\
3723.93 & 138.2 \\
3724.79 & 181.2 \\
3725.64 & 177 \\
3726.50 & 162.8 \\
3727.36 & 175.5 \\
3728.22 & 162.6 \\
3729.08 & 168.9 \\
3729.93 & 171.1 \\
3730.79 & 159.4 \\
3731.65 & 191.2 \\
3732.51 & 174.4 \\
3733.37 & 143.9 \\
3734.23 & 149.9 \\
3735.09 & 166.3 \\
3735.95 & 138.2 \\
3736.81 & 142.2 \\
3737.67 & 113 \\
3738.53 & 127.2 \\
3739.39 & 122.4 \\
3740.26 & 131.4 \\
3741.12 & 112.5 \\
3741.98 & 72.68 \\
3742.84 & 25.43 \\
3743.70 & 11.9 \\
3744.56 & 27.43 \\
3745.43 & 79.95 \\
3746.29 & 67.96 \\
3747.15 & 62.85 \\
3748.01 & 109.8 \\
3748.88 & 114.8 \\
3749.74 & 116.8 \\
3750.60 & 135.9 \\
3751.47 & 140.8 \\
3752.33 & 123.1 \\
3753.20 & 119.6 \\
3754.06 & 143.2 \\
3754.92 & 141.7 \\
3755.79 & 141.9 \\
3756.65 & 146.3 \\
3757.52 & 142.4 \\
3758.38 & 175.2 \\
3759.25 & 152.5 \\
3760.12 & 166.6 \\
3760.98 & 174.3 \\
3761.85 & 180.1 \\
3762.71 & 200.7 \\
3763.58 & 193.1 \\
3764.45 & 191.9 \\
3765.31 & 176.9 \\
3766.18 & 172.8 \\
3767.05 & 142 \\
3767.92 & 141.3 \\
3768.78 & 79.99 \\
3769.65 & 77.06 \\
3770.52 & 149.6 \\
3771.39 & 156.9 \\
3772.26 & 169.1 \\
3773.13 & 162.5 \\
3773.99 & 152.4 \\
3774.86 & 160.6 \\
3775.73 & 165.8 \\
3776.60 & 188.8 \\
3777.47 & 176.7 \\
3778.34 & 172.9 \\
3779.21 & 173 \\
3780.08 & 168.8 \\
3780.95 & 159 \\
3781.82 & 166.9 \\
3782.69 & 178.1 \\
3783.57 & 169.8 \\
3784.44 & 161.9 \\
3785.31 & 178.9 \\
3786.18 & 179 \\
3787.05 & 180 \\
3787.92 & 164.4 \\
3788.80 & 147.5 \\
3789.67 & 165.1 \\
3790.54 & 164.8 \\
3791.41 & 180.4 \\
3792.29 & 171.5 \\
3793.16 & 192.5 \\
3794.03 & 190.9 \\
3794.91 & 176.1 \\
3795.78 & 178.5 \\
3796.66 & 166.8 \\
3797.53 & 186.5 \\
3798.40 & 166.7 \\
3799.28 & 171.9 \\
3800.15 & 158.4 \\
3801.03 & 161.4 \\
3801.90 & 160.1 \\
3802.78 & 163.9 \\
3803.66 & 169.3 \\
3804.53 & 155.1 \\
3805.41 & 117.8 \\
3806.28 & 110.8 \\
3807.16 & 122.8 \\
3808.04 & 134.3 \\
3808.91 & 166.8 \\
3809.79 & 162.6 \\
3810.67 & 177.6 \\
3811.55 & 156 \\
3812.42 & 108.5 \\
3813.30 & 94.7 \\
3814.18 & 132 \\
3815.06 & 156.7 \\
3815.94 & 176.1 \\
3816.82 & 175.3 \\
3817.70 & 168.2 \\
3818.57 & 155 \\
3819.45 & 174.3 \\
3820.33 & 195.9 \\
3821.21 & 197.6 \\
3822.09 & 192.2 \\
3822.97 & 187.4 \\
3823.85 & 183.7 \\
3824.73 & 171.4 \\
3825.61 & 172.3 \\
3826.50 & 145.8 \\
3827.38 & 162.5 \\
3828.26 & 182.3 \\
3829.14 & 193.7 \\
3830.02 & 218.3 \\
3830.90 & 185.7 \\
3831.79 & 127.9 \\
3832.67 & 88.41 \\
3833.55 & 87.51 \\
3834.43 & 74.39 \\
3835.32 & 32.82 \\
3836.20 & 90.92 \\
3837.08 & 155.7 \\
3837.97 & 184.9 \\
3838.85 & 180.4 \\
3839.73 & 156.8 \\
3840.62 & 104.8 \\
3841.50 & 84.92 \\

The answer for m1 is 5.8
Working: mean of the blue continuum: 158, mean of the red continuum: 158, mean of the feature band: 126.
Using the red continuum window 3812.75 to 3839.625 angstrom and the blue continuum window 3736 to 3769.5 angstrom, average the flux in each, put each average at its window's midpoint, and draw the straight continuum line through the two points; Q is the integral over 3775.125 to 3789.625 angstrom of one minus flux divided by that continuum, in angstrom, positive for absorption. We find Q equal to -3.4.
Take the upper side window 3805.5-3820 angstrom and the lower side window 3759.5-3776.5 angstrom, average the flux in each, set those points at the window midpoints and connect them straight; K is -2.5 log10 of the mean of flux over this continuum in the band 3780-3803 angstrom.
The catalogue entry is -0.12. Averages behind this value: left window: 159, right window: 148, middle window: 171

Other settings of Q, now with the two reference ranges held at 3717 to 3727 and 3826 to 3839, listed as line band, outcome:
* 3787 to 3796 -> -2.21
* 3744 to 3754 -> 2.75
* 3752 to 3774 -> -2.26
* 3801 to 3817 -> -0.82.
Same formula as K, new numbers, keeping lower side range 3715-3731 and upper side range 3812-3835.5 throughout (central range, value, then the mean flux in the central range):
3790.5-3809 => -0.09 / 162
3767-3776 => 0.00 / 141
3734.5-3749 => 0.36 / 95.8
